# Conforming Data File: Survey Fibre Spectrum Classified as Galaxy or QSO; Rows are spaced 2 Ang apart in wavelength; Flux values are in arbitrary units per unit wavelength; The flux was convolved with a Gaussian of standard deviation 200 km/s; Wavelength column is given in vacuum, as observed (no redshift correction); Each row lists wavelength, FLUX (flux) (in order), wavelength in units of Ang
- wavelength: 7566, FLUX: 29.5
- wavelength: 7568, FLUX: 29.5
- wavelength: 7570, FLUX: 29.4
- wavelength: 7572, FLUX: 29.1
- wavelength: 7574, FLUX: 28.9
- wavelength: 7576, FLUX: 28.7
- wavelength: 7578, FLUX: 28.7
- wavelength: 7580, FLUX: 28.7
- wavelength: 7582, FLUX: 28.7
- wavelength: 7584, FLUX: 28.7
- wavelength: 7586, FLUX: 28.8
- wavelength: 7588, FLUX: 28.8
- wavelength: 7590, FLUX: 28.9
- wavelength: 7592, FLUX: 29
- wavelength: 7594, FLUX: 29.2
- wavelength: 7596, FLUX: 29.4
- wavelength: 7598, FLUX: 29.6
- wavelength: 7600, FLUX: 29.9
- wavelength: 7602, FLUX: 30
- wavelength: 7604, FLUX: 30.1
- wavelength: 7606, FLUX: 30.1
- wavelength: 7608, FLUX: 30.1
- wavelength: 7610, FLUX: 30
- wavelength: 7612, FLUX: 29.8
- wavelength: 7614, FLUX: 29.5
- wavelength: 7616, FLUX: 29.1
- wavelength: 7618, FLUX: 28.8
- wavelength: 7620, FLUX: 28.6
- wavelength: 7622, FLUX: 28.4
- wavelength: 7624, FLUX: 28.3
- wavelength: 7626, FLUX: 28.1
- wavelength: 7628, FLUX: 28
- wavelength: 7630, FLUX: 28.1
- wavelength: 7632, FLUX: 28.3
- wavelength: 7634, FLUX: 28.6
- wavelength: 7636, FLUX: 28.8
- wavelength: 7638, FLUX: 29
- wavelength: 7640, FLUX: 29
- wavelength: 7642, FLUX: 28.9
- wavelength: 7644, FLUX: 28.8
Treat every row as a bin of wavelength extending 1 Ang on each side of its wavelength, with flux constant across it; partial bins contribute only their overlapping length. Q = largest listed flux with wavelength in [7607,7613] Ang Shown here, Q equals 30.1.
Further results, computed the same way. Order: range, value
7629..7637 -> 28.8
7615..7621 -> 29.1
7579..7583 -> 28.7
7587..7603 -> 30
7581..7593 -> 29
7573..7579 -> 28.9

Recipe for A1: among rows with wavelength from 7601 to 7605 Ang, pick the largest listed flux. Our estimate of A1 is 30.1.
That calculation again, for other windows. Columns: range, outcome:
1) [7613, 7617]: 29.5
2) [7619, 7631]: 28.6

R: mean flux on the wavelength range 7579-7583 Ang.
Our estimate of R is 28.7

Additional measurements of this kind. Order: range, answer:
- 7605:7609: 30.1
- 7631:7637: 28.6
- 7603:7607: 30.1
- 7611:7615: 29.6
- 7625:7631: 28.1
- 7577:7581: 28.7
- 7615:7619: 29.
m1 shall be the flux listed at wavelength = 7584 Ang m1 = 28.7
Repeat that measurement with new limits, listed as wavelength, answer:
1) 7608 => 30.1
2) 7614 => 29.5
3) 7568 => 29.5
